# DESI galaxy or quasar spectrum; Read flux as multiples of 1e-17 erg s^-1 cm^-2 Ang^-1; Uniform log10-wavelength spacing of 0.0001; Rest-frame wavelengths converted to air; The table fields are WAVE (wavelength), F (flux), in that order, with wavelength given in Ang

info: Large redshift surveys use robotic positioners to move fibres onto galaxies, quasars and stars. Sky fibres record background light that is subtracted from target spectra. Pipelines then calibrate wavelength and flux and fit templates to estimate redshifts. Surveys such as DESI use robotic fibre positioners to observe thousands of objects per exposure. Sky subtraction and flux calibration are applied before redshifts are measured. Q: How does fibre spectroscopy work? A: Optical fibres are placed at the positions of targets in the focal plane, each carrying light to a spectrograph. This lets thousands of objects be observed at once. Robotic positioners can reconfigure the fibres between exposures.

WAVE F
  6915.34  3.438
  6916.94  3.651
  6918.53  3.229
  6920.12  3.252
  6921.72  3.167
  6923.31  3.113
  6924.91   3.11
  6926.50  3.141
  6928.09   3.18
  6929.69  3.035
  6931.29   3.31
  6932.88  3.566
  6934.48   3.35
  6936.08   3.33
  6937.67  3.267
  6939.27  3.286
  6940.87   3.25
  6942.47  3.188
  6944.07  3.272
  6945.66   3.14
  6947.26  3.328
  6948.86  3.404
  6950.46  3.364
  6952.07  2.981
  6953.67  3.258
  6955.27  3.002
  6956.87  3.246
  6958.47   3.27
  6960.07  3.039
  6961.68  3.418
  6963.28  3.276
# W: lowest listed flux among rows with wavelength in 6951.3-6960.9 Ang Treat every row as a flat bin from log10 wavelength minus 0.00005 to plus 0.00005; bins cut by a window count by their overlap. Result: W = 2.981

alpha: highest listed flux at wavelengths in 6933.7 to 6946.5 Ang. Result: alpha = 3.35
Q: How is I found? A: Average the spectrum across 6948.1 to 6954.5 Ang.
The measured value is 3.25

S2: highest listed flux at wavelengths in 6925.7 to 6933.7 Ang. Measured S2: 3.566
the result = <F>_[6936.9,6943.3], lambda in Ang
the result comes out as 3.24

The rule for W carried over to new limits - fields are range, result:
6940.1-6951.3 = 3.14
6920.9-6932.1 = 3.035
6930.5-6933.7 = 3.31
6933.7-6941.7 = 3.25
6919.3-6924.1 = 3.113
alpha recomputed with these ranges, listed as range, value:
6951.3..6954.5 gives 3.258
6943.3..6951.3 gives 3.404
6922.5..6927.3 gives 3.141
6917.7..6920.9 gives 3.252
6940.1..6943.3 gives 3.25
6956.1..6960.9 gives 3.27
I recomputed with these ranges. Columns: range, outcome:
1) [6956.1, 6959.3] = 3.26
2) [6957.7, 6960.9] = 3.15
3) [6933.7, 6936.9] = 3.34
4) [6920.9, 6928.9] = 3.14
